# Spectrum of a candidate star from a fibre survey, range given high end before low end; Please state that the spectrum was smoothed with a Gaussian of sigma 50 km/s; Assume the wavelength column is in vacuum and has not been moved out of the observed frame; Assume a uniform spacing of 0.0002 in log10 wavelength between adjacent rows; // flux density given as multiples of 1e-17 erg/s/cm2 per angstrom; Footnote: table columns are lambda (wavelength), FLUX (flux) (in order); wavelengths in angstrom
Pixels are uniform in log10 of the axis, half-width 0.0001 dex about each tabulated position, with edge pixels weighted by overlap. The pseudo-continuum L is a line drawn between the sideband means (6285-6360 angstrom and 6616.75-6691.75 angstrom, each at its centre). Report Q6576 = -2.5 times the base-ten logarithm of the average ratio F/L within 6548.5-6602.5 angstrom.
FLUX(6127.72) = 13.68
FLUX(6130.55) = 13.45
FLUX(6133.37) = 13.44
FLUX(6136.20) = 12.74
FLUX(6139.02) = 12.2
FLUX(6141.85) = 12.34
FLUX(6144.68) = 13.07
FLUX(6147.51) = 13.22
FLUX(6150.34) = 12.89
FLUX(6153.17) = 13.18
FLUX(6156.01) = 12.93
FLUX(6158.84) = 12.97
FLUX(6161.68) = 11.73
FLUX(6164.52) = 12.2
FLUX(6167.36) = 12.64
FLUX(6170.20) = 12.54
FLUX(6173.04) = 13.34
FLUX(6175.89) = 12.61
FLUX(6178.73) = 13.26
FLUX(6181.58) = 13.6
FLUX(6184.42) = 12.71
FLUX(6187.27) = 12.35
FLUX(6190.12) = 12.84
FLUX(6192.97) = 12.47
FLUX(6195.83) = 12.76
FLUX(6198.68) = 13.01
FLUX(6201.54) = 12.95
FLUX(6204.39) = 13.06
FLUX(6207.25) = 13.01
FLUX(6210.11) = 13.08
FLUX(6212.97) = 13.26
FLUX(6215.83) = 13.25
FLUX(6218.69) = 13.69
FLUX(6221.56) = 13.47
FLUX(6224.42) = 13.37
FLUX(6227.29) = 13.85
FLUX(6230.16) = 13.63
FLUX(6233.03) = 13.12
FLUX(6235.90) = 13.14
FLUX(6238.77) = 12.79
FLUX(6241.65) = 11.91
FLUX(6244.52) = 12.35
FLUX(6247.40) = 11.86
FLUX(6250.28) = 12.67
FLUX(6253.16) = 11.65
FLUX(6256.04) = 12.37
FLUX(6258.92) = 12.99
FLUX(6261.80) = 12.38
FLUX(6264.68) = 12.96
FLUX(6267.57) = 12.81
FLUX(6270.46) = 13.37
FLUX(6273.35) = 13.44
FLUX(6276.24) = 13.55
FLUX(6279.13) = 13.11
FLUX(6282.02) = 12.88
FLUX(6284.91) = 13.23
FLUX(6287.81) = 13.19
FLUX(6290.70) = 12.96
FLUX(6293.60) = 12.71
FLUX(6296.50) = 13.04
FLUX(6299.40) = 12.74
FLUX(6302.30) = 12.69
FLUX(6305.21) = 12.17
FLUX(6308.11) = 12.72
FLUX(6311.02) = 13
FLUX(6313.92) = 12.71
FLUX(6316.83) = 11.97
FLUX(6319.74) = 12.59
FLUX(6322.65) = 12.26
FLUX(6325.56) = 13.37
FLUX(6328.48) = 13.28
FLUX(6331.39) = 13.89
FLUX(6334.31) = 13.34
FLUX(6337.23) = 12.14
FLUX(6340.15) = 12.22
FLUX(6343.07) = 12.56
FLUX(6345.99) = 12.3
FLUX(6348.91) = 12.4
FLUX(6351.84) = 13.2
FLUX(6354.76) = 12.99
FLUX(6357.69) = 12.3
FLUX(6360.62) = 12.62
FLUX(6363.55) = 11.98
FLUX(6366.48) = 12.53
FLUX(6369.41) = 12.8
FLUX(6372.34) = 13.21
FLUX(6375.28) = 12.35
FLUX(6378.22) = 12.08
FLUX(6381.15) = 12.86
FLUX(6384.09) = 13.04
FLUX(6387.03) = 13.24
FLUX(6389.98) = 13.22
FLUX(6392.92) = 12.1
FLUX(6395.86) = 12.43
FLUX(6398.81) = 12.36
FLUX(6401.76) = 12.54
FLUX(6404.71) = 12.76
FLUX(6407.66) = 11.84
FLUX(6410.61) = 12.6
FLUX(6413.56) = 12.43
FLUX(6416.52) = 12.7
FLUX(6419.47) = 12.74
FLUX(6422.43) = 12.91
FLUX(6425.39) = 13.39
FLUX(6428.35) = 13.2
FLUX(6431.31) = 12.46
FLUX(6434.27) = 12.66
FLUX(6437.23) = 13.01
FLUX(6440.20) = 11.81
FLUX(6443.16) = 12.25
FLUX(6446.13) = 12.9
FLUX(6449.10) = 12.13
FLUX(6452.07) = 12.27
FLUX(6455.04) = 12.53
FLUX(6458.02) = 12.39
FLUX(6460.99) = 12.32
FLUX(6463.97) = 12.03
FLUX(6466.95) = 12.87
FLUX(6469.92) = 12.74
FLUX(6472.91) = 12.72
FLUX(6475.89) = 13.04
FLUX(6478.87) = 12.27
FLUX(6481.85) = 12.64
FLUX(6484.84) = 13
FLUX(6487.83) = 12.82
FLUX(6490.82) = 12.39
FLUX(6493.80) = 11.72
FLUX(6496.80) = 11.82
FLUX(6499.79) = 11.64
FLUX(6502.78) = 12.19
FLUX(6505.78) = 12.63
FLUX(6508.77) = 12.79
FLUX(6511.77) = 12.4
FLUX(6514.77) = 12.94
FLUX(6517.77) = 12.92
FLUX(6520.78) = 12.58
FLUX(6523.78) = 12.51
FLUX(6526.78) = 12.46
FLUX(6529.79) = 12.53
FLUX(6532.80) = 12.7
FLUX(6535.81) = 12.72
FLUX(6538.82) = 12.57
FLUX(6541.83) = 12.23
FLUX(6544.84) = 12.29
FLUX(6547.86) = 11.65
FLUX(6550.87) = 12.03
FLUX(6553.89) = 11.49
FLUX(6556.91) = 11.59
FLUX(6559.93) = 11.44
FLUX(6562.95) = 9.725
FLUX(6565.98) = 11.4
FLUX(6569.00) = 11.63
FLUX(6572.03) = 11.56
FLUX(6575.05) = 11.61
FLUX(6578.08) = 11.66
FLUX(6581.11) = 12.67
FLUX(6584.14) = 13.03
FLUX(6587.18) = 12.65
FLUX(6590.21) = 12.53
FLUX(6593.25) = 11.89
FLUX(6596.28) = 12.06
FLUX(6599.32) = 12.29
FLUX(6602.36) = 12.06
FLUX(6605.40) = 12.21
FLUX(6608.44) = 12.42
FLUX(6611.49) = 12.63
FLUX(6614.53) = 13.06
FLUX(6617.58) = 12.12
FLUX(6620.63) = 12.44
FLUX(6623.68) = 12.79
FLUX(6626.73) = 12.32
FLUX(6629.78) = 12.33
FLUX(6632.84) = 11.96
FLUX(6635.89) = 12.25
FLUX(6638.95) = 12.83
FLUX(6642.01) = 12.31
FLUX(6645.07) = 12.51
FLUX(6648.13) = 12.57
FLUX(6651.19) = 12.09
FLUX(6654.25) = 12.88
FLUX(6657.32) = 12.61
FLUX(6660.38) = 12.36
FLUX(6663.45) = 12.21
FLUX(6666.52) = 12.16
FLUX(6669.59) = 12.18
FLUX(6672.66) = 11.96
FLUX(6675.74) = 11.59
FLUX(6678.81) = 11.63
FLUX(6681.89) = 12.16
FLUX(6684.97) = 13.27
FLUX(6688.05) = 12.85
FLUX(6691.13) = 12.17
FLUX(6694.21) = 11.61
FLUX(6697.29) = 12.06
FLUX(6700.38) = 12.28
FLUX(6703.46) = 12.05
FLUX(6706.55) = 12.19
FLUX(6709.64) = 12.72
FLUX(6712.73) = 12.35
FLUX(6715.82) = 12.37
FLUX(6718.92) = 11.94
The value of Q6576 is 0.05 mag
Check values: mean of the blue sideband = 12.8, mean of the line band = 11.8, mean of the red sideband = 12.3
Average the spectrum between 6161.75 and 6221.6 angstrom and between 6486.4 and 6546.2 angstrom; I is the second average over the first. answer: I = 1.0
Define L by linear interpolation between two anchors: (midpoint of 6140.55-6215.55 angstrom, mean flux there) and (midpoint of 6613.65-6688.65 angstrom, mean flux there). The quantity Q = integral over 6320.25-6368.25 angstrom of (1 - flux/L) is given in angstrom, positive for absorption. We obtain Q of -0.10 angstrom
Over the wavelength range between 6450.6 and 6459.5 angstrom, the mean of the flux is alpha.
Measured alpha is 12.4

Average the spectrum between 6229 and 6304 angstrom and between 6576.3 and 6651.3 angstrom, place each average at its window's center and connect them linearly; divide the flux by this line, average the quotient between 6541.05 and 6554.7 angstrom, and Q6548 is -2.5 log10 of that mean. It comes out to 0.047 mag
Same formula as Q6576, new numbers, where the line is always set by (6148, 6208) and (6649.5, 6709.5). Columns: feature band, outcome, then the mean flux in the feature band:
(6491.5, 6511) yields 0.025 mag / 12.2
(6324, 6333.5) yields -0.070 mag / 13.5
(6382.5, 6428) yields -0.012 mag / 12.7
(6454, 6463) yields 0.010 mag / 12.4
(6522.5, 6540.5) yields -0.015 mag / 12.6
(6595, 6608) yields 0.013 mag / 12.2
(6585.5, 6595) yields -0.002 mag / 12.4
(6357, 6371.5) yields 0.010 mag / 12.5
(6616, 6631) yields -0.009 mag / 12.4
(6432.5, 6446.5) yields 0.001 mag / 12.5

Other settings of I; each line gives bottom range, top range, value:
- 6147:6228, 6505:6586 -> 0.94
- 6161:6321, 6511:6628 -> 0.95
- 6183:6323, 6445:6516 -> 0.97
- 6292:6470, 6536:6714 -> 0.96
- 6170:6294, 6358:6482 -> 0.97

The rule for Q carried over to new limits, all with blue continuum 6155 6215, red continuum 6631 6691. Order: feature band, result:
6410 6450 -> -0.3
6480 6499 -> 0.2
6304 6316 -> 0.1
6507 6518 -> -0.2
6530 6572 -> 2.1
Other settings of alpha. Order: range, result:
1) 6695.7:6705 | 12.1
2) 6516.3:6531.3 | 12.6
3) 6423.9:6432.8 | 13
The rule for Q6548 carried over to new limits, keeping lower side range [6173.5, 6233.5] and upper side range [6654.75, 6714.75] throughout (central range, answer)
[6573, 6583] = 0.04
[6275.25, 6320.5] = 0.01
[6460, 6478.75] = 0.00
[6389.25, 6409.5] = 0.03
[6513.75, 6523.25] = -0.02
